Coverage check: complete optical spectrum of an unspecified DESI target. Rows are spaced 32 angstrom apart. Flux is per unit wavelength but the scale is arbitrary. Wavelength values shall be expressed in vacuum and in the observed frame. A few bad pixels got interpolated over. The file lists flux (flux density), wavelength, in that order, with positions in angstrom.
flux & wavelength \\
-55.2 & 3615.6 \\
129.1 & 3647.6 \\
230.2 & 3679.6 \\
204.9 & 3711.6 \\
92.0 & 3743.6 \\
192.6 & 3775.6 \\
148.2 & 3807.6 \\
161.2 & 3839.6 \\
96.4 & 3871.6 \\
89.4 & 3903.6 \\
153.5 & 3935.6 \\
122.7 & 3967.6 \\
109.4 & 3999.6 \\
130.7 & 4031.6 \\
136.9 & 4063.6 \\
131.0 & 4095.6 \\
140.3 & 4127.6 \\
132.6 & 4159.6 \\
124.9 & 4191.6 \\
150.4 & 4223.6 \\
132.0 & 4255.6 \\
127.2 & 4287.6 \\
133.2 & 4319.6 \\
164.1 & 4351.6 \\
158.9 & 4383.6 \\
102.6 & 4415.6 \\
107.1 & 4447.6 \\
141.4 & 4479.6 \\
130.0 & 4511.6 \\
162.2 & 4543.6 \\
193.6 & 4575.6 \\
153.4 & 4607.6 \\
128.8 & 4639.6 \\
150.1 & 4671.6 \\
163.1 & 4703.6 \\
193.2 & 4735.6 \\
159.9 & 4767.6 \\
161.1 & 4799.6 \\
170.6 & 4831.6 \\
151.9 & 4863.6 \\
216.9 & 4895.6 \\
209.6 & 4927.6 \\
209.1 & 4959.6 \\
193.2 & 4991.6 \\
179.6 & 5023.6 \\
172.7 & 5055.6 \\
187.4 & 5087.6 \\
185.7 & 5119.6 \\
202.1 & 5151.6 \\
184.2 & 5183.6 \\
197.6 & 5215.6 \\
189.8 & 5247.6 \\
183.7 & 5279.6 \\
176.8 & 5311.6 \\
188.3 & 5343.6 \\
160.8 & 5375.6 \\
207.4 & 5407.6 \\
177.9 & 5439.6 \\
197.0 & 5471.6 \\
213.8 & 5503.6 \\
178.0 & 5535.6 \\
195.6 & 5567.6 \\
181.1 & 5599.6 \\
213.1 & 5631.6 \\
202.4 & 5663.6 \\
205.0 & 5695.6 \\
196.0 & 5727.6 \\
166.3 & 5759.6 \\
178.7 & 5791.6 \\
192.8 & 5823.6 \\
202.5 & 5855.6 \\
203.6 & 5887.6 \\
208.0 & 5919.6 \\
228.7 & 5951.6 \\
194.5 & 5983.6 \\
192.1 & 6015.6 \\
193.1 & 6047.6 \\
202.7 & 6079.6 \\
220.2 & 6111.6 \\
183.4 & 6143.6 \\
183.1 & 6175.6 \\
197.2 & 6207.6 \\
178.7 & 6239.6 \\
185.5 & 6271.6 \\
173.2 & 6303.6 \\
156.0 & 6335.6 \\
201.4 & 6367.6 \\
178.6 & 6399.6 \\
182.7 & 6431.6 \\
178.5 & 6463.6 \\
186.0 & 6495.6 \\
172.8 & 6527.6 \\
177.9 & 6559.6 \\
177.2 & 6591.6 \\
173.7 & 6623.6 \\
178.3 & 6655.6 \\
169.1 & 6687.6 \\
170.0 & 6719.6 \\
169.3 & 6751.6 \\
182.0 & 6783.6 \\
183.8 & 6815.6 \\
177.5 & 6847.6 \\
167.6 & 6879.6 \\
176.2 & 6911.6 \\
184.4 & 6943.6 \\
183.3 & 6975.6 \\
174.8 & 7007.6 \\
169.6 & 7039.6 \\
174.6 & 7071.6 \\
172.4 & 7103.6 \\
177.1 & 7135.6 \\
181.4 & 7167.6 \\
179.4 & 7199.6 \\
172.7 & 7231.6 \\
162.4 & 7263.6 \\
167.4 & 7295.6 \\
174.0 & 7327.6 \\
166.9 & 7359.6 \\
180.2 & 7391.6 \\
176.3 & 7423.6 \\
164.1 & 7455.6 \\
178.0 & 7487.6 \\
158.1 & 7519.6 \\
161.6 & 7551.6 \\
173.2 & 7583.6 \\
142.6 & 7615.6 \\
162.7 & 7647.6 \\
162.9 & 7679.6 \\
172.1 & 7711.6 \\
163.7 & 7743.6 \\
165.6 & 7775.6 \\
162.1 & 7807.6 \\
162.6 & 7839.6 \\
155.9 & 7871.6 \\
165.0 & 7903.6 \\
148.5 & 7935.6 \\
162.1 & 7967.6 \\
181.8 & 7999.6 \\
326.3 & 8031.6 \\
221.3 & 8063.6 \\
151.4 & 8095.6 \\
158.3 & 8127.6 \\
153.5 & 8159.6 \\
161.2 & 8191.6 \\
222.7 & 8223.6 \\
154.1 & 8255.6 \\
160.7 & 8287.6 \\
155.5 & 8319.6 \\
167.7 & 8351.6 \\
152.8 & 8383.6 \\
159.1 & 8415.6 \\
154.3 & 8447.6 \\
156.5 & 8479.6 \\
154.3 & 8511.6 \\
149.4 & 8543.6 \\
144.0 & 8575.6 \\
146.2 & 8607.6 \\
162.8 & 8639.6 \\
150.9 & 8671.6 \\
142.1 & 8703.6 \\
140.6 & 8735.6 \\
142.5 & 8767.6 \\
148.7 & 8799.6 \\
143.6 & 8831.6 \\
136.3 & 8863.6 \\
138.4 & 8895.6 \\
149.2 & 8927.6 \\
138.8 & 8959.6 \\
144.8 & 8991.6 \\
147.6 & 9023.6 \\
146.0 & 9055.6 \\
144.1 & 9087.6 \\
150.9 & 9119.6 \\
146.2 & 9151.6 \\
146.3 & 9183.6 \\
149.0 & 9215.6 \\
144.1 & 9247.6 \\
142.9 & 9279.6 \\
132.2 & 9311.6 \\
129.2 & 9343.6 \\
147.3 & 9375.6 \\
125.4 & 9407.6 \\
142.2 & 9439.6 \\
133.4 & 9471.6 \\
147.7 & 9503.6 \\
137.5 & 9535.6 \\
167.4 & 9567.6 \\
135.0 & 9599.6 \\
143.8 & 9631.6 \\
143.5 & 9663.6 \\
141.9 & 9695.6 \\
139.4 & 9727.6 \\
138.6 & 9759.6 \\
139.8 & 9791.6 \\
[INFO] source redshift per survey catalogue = 0.22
